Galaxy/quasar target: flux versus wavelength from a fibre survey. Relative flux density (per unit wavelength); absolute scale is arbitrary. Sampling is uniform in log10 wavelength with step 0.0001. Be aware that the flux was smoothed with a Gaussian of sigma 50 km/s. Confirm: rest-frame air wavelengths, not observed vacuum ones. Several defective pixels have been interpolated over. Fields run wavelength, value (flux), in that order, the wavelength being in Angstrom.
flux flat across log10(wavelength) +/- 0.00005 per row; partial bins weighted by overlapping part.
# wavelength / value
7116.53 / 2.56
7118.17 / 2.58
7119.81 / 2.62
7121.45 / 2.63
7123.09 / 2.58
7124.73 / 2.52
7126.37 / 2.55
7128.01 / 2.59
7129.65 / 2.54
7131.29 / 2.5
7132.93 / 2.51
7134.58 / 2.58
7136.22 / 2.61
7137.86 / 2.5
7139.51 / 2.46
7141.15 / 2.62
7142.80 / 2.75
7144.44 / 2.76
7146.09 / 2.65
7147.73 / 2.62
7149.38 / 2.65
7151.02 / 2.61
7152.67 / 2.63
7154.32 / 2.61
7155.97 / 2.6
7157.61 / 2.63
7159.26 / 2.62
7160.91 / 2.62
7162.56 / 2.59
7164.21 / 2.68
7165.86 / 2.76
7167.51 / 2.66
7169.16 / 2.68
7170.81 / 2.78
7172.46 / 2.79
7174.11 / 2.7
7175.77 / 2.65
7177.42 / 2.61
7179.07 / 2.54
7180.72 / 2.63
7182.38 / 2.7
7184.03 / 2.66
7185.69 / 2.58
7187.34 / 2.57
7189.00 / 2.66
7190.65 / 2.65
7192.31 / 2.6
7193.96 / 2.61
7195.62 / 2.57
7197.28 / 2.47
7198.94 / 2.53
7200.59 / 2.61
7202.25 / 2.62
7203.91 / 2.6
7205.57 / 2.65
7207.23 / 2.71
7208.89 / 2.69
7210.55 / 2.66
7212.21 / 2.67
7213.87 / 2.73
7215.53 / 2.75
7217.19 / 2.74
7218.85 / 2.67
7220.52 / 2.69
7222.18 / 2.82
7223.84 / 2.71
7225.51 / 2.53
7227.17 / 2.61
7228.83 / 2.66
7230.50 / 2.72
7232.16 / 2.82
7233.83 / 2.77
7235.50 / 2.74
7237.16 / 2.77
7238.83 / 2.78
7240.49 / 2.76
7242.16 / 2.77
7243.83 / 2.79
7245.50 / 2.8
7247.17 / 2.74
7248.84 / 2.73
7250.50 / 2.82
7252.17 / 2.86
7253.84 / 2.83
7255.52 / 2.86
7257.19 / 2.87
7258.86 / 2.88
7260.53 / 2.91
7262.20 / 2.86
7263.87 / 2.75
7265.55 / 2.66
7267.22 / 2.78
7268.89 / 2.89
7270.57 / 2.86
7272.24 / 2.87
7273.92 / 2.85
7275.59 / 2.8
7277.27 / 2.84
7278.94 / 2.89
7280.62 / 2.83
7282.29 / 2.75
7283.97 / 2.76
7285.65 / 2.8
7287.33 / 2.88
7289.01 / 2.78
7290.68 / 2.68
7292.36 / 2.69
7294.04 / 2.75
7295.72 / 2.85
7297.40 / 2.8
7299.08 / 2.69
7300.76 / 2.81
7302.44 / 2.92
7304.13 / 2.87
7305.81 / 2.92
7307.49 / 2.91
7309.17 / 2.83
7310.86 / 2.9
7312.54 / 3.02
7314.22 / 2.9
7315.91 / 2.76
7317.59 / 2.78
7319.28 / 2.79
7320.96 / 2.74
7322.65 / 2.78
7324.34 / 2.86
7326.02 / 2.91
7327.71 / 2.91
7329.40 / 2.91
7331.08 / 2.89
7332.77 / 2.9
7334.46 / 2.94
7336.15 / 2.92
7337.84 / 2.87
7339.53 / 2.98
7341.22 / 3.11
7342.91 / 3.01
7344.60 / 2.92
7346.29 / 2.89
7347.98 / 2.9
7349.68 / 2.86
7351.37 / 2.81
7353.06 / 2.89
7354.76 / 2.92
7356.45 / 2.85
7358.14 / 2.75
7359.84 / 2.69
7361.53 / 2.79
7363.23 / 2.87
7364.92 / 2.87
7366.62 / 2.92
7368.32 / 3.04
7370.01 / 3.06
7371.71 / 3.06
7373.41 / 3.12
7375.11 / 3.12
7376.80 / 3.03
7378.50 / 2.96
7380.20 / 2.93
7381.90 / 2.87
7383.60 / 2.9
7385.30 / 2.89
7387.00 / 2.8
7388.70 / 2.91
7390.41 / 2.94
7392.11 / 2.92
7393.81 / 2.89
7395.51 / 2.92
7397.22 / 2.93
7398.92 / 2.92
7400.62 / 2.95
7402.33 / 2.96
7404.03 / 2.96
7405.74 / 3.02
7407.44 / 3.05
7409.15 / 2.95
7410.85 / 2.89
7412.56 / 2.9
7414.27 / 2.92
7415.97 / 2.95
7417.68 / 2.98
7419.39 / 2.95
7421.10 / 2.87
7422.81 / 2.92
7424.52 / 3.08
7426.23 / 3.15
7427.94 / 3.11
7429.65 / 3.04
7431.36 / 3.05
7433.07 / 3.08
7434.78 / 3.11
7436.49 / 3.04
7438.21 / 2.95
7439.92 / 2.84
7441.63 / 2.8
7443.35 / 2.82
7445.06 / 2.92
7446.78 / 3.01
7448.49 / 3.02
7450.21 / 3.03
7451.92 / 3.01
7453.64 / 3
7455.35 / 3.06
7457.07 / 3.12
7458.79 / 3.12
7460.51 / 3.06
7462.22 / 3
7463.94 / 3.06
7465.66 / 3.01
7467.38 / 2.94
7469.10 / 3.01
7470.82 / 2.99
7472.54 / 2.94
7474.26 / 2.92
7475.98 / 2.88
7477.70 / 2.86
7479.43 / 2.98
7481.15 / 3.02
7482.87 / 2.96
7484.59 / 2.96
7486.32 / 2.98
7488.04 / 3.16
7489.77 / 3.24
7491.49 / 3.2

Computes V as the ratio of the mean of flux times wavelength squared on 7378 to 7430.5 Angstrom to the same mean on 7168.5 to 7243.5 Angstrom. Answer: 1.16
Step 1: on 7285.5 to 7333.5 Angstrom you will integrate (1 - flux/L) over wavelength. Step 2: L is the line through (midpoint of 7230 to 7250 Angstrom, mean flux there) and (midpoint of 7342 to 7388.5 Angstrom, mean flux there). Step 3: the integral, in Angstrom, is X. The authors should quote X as 0.2 Angstrom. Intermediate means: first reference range 2.77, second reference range 2.92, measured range 2.84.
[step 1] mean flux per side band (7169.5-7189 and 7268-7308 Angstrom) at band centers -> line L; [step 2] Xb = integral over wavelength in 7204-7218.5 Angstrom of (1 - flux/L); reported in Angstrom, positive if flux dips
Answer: 0.1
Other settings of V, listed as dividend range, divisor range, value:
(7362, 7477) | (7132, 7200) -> 1.21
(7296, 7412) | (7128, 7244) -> 1.15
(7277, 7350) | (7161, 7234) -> 1.11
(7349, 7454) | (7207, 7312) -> 1.10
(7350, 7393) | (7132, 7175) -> 1.17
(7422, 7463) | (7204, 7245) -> 1.18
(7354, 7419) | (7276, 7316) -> 1.06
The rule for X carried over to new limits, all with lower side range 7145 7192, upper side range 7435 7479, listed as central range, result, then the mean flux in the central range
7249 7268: -0.5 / 2.82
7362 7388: -0.7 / 2.96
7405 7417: -0.1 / 2.96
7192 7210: 0.5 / 2.61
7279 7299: 0.0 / 2.78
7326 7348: -0.7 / 2.94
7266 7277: -0.3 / 2.84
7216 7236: 0.0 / 2.71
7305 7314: -0.3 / 2.92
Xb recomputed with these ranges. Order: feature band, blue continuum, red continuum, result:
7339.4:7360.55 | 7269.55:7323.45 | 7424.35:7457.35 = 0.0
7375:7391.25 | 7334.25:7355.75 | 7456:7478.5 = 0.1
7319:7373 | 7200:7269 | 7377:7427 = -0.4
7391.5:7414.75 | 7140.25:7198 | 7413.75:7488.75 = -0.1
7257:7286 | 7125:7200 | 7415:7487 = -0.7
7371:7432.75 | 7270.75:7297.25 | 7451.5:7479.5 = -0.8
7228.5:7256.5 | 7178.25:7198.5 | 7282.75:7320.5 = -0.8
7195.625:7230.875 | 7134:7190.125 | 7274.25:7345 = 0.8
